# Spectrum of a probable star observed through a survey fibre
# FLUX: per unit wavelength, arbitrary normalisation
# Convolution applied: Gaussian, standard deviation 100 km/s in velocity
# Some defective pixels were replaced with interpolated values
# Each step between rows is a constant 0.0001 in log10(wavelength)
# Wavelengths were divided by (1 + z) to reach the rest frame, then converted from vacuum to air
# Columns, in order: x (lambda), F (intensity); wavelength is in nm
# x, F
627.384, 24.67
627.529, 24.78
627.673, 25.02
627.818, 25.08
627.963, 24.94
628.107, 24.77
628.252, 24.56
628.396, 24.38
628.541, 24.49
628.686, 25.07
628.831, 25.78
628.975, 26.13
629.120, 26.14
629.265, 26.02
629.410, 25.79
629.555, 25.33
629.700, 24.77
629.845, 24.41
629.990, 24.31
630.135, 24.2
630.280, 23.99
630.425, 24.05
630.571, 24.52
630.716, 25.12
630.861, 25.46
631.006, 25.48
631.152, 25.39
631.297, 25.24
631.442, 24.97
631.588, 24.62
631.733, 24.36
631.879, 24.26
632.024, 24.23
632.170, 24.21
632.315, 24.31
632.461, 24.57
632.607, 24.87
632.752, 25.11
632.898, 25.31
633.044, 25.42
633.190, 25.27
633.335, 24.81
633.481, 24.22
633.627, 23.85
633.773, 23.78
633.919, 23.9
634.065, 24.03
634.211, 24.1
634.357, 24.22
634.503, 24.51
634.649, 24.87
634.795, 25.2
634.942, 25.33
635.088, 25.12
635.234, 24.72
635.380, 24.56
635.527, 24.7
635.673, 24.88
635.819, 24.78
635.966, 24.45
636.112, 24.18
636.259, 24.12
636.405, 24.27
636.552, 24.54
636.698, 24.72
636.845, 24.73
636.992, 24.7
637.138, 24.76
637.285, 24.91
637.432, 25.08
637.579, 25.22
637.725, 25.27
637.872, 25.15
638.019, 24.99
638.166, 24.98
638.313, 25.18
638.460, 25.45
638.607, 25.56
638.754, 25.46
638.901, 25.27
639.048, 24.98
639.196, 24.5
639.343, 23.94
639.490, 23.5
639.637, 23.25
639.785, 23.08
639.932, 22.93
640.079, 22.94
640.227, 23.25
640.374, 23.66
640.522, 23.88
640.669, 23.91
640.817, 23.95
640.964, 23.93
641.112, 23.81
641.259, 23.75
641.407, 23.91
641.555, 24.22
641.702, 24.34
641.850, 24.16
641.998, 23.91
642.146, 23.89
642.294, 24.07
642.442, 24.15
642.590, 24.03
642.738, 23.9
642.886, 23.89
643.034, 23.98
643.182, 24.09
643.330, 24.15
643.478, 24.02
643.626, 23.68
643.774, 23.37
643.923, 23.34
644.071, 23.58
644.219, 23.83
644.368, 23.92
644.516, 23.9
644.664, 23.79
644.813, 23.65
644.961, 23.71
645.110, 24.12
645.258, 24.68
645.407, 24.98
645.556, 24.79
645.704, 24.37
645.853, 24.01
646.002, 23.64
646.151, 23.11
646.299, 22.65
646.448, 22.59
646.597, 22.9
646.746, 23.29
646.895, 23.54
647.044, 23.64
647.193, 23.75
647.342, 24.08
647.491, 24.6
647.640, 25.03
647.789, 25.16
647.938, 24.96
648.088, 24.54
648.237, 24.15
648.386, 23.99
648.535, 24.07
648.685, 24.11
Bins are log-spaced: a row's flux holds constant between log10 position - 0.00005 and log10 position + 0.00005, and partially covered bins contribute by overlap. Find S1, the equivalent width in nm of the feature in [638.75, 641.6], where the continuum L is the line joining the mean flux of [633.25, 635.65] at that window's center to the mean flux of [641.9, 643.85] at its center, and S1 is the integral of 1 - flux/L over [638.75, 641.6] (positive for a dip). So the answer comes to 0.03 nm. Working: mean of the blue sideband 24.5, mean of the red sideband 23.9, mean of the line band 23.9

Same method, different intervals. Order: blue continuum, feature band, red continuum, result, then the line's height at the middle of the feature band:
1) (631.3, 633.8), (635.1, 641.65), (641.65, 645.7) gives -0.03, 24.3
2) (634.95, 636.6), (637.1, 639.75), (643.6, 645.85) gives -0.04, 24.4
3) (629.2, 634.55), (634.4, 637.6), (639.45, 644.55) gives -0.06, 24.3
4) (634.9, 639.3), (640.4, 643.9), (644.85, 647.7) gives 0.05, 24.3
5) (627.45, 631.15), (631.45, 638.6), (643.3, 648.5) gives -0.02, 24.6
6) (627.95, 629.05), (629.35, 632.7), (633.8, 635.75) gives 0.02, 24.9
